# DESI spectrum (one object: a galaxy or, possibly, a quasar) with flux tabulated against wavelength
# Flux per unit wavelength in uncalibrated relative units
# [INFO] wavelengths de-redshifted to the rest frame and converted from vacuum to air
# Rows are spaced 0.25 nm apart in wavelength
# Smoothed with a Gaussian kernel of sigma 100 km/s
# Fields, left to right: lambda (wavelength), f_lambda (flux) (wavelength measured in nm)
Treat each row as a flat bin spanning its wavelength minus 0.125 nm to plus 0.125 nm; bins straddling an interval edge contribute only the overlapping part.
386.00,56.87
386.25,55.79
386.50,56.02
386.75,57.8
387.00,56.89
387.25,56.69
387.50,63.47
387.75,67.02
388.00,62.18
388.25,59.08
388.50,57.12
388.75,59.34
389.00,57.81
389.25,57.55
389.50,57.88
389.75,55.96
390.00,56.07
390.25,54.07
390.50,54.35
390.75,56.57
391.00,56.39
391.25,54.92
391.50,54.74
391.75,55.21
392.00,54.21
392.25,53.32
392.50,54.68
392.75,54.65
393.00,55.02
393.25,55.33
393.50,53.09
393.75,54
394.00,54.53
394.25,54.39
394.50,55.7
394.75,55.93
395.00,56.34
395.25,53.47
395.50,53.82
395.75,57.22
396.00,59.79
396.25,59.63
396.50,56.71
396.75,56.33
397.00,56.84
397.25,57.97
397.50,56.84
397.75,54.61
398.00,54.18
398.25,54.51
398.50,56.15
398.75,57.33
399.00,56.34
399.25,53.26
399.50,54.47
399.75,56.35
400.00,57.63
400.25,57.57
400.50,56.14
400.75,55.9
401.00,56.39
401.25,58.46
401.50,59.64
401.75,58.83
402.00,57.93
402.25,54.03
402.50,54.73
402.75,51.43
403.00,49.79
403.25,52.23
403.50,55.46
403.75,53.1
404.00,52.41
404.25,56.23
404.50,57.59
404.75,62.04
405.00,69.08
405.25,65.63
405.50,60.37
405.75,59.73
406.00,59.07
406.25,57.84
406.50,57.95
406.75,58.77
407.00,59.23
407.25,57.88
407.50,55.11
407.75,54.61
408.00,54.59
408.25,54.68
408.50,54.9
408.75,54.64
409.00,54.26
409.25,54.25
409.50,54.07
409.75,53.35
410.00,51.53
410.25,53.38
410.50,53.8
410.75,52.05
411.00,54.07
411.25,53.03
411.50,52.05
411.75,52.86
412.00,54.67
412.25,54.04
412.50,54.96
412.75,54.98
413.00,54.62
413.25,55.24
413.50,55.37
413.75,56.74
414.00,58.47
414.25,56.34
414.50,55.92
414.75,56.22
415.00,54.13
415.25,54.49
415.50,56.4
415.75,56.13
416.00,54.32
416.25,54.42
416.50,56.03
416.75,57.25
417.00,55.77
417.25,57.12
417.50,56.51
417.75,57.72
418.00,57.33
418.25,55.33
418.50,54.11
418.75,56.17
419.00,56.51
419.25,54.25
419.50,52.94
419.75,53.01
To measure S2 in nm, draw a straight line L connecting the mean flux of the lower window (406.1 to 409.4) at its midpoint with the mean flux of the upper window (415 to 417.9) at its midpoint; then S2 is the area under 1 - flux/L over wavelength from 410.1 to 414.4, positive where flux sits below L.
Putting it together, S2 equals 0.12 nm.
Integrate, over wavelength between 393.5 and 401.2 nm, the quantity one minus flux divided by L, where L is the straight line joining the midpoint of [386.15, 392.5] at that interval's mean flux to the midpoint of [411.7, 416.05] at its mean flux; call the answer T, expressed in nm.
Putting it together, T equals 0.08 nm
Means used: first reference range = 57.2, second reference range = 55.4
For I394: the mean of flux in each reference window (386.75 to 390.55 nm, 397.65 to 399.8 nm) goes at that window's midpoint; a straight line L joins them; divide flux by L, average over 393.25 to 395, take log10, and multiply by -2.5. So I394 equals 0.037 mag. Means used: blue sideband 58.4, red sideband 55.2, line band 54.8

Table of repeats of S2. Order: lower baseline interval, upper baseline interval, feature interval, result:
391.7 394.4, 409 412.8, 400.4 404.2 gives -0.08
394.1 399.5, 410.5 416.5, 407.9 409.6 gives 0.02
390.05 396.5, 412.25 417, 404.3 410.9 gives -0.17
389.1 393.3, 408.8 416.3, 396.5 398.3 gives -0.03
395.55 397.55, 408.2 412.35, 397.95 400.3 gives 0.04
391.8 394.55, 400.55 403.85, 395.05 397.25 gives -0.08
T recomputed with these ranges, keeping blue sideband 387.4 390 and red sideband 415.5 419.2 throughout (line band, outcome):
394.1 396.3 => 0.098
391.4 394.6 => 0.243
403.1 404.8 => 0.072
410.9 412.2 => 0.077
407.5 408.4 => 0.039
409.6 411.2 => 0.108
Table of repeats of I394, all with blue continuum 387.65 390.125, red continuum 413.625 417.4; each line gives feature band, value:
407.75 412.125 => 0.057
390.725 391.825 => 0.060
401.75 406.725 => -0.001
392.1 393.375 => 0.075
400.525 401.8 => -0.002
